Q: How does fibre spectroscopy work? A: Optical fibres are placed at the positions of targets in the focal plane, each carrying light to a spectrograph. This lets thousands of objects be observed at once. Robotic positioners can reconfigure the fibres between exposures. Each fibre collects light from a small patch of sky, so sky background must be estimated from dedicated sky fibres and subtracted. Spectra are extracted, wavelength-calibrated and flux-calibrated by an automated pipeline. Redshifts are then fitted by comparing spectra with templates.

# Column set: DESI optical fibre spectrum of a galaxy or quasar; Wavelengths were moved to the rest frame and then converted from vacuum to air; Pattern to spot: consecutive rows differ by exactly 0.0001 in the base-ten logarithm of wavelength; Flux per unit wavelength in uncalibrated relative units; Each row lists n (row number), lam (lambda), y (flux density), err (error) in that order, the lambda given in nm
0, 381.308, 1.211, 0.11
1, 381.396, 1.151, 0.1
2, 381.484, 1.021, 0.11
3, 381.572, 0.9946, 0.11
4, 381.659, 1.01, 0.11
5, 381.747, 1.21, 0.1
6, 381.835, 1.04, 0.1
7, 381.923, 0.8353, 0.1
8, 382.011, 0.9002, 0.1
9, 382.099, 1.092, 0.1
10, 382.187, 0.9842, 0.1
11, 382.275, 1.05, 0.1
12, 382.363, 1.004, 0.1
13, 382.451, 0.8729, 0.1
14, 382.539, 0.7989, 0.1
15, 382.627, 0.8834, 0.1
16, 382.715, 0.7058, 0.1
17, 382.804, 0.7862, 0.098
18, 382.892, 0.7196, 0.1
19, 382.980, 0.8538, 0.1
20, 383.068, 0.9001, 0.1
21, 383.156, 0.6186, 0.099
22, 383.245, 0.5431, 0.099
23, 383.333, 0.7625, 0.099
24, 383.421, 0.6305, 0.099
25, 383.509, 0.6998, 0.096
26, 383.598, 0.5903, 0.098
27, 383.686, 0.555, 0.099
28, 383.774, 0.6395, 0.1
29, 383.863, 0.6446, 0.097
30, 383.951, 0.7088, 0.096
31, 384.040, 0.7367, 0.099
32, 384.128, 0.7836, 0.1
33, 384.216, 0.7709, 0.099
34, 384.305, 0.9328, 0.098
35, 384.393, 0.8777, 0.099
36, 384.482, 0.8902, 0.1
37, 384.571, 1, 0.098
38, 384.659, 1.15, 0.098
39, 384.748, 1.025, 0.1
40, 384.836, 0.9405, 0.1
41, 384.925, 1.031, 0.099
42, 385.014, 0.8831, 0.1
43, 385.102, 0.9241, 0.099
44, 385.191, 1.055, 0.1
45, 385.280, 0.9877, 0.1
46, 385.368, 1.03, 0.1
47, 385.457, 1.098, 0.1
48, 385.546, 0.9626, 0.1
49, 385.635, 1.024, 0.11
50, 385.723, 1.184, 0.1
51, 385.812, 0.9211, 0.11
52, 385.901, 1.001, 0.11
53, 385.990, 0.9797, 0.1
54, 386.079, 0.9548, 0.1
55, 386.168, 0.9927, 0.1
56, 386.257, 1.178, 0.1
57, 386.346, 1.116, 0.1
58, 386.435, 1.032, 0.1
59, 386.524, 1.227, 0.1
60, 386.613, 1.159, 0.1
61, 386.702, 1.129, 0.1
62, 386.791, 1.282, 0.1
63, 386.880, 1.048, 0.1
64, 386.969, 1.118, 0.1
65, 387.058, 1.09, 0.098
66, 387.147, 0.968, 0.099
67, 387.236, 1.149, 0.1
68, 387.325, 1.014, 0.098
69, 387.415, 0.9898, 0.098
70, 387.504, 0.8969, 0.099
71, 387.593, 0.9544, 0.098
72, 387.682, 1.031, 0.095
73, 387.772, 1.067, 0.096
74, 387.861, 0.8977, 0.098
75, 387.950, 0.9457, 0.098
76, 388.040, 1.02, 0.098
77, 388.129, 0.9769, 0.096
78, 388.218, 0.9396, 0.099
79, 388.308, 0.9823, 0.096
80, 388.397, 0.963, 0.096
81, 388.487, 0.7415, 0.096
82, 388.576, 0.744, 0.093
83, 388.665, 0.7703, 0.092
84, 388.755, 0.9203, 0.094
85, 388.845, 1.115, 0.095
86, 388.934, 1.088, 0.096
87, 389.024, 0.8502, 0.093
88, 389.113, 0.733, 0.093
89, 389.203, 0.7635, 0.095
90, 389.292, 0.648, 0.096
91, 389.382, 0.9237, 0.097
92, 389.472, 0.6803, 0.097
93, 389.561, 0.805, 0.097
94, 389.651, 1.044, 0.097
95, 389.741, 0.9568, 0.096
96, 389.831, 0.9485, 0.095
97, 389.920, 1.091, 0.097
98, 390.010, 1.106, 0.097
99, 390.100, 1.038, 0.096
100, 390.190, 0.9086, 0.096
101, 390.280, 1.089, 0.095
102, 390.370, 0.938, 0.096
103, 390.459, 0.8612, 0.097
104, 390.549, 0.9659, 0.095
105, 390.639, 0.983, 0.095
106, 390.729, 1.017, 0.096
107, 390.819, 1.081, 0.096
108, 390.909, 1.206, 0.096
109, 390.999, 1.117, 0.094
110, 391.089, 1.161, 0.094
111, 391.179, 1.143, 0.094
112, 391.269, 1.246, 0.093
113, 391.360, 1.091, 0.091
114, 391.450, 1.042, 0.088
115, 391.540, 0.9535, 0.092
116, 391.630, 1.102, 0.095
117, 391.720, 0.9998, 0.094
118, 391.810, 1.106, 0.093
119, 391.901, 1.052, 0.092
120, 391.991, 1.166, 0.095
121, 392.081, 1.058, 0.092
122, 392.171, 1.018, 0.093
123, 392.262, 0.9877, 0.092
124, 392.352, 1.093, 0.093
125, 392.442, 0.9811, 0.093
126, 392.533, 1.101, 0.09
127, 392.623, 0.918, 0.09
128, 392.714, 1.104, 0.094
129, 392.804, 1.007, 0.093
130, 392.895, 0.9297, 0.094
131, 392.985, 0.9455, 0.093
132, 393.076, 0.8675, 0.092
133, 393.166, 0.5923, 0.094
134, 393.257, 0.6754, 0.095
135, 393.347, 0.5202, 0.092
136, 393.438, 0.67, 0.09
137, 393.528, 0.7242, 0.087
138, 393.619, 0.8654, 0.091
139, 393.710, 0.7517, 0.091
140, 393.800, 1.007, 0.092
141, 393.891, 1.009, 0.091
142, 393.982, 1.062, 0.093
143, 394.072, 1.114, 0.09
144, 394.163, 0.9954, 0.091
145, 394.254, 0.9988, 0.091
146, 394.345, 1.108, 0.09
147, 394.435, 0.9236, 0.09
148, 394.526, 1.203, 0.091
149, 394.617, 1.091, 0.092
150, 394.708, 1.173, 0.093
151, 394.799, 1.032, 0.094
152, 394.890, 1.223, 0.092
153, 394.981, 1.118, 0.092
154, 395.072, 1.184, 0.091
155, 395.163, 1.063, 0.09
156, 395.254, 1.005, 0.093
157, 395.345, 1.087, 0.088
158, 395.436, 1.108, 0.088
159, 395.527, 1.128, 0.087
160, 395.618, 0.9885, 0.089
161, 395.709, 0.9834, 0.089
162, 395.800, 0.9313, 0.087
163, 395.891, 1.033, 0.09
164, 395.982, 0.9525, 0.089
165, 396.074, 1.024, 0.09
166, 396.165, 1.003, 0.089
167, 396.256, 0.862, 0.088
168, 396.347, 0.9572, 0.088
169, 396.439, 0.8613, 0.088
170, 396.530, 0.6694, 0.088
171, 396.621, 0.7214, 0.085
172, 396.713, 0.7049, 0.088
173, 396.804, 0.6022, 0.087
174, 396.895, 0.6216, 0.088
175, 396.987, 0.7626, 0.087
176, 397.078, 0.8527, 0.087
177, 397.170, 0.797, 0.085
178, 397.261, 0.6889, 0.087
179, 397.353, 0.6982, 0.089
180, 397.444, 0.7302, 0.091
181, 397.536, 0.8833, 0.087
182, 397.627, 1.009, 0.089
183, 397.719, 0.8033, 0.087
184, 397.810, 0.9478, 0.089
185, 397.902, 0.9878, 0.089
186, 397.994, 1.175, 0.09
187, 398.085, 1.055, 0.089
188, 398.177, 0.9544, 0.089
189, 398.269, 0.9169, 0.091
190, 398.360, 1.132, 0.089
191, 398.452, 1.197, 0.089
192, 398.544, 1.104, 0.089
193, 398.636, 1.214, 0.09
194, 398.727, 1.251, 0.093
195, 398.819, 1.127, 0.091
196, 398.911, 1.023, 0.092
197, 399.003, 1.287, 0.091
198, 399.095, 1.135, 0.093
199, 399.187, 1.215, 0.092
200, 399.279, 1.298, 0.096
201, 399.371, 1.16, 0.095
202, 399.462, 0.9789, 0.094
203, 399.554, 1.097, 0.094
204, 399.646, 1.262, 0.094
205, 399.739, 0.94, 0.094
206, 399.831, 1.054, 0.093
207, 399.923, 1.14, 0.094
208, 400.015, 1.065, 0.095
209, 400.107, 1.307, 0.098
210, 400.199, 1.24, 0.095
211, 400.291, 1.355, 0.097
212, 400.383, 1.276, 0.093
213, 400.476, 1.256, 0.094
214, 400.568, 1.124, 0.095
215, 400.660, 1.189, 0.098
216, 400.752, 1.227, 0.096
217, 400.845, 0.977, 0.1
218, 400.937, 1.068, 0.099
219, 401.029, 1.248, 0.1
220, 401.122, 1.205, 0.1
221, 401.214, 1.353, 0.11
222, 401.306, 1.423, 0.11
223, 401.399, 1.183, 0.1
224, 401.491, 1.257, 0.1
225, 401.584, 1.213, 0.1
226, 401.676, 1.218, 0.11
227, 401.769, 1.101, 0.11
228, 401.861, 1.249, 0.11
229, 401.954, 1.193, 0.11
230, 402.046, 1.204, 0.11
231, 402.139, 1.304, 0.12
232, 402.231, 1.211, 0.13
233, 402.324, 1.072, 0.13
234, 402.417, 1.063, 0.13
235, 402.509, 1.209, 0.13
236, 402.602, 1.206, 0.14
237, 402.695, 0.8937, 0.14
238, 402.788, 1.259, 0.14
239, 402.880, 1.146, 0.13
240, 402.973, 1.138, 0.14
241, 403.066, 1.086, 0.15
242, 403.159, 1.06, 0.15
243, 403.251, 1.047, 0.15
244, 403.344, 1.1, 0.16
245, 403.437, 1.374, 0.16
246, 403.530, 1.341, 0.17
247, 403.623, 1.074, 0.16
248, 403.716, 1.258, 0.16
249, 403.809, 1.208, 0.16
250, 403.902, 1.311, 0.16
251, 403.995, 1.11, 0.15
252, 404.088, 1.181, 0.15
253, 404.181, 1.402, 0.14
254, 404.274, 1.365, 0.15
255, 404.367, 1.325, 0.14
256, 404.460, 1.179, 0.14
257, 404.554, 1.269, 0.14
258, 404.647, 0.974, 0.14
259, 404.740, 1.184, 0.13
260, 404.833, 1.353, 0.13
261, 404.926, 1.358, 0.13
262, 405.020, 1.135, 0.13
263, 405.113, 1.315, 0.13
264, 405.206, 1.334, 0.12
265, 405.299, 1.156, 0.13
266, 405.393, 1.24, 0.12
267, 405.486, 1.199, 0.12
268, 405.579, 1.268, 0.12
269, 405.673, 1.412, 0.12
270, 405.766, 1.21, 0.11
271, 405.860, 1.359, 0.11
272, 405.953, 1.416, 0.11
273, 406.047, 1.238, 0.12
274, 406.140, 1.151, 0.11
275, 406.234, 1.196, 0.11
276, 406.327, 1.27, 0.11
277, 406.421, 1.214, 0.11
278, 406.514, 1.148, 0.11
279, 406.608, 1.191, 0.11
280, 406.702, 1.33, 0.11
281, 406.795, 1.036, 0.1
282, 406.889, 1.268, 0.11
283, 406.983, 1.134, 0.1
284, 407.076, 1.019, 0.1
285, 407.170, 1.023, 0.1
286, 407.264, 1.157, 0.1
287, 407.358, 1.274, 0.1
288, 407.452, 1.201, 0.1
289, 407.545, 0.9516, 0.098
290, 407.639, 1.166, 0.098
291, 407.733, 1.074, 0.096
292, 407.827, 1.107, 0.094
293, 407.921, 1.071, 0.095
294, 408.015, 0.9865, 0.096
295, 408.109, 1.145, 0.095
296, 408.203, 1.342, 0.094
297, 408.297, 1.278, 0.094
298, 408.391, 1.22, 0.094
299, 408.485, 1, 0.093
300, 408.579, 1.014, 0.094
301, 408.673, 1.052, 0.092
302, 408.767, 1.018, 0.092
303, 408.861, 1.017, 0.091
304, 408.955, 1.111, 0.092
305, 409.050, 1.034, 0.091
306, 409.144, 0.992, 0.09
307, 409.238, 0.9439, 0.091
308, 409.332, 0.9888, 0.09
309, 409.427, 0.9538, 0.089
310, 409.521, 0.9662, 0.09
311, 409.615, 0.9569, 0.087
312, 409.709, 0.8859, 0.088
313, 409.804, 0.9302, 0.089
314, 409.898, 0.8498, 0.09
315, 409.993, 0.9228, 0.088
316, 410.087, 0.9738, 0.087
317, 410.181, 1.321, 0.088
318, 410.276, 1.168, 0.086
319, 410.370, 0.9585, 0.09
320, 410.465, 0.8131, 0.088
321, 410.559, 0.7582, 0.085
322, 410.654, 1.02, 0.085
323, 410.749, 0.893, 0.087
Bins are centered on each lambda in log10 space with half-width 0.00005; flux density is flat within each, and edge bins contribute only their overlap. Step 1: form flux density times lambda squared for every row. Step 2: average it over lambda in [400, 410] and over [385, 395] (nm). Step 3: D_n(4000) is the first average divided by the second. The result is 1.3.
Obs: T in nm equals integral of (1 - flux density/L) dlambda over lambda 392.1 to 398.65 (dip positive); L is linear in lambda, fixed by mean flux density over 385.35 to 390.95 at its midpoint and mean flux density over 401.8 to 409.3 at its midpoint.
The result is 0.735 nm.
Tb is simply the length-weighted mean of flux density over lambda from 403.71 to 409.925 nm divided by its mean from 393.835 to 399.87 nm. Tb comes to 1.2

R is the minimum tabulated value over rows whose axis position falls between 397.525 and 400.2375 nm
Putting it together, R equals 0.8033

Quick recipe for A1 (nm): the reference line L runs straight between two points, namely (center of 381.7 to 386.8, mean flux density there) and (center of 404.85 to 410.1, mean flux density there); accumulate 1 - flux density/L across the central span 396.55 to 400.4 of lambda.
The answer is 0.13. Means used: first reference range 0.916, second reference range 1.13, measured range 1.01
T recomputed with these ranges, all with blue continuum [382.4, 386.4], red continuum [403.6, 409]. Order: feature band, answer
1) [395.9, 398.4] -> 0.45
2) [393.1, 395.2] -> 0.12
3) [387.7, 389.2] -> 0.02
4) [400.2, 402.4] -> -0.18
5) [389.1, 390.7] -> 0.06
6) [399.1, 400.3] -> -0.07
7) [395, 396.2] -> 0.00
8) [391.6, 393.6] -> 0.11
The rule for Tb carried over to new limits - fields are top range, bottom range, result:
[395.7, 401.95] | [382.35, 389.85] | 1.15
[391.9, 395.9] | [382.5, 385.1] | 1.24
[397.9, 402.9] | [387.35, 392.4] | 1.19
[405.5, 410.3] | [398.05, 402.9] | 0.96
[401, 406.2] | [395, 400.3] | 1.21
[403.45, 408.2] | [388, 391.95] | 1.24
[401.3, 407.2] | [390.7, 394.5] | 1.22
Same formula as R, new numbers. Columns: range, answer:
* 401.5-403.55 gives 0.8937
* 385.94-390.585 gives 0.648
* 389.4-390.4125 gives 0.6803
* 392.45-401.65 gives 0.5202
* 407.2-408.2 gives 0.9516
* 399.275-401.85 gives 0.94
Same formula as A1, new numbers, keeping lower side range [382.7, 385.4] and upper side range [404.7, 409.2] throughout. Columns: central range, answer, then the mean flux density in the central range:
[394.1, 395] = -0.10 nm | 1.09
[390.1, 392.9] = -0.34 nm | 1.05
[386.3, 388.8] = -0.38 nm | 1.01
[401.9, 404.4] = -0.17 nm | 1.19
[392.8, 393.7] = 0.18 nm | 0.768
